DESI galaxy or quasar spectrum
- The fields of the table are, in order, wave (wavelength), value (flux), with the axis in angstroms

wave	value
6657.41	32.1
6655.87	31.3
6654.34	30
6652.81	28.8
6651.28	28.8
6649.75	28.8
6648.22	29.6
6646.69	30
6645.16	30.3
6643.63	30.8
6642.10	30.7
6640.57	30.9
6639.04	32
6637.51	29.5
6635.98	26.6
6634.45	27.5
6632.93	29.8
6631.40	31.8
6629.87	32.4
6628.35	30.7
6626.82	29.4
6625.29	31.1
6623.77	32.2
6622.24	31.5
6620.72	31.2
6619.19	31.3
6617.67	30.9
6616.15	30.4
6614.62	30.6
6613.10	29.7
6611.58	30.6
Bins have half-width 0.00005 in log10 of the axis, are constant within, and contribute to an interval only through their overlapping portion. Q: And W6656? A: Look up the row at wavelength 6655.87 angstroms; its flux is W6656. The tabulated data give 31.3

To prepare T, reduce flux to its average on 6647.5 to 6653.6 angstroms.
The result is 29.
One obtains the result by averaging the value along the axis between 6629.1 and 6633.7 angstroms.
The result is 31.4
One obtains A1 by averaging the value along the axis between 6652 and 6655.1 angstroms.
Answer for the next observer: 29.4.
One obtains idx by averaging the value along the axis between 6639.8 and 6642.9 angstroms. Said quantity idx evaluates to 30.8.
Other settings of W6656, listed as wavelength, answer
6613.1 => 29.7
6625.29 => 31.1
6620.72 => 31.2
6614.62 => 30.6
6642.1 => 30.7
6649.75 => 28.8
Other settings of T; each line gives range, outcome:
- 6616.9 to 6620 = 31.1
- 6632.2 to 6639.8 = 29.1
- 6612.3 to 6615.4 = 30.1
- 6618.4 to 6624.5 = 31.5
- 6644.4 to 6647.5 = 30.2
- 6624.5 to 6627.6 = 30.2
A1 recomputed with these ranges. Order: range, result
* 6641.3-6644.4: 30.7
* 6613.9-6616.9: 30.4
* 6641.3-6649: 30.3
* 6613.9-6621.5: 30.9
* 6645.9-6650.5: 29.5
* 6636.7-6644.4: 30.7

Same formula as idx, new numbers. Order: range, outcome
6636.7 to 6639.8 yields 30.7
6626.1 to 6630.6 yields 30.9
